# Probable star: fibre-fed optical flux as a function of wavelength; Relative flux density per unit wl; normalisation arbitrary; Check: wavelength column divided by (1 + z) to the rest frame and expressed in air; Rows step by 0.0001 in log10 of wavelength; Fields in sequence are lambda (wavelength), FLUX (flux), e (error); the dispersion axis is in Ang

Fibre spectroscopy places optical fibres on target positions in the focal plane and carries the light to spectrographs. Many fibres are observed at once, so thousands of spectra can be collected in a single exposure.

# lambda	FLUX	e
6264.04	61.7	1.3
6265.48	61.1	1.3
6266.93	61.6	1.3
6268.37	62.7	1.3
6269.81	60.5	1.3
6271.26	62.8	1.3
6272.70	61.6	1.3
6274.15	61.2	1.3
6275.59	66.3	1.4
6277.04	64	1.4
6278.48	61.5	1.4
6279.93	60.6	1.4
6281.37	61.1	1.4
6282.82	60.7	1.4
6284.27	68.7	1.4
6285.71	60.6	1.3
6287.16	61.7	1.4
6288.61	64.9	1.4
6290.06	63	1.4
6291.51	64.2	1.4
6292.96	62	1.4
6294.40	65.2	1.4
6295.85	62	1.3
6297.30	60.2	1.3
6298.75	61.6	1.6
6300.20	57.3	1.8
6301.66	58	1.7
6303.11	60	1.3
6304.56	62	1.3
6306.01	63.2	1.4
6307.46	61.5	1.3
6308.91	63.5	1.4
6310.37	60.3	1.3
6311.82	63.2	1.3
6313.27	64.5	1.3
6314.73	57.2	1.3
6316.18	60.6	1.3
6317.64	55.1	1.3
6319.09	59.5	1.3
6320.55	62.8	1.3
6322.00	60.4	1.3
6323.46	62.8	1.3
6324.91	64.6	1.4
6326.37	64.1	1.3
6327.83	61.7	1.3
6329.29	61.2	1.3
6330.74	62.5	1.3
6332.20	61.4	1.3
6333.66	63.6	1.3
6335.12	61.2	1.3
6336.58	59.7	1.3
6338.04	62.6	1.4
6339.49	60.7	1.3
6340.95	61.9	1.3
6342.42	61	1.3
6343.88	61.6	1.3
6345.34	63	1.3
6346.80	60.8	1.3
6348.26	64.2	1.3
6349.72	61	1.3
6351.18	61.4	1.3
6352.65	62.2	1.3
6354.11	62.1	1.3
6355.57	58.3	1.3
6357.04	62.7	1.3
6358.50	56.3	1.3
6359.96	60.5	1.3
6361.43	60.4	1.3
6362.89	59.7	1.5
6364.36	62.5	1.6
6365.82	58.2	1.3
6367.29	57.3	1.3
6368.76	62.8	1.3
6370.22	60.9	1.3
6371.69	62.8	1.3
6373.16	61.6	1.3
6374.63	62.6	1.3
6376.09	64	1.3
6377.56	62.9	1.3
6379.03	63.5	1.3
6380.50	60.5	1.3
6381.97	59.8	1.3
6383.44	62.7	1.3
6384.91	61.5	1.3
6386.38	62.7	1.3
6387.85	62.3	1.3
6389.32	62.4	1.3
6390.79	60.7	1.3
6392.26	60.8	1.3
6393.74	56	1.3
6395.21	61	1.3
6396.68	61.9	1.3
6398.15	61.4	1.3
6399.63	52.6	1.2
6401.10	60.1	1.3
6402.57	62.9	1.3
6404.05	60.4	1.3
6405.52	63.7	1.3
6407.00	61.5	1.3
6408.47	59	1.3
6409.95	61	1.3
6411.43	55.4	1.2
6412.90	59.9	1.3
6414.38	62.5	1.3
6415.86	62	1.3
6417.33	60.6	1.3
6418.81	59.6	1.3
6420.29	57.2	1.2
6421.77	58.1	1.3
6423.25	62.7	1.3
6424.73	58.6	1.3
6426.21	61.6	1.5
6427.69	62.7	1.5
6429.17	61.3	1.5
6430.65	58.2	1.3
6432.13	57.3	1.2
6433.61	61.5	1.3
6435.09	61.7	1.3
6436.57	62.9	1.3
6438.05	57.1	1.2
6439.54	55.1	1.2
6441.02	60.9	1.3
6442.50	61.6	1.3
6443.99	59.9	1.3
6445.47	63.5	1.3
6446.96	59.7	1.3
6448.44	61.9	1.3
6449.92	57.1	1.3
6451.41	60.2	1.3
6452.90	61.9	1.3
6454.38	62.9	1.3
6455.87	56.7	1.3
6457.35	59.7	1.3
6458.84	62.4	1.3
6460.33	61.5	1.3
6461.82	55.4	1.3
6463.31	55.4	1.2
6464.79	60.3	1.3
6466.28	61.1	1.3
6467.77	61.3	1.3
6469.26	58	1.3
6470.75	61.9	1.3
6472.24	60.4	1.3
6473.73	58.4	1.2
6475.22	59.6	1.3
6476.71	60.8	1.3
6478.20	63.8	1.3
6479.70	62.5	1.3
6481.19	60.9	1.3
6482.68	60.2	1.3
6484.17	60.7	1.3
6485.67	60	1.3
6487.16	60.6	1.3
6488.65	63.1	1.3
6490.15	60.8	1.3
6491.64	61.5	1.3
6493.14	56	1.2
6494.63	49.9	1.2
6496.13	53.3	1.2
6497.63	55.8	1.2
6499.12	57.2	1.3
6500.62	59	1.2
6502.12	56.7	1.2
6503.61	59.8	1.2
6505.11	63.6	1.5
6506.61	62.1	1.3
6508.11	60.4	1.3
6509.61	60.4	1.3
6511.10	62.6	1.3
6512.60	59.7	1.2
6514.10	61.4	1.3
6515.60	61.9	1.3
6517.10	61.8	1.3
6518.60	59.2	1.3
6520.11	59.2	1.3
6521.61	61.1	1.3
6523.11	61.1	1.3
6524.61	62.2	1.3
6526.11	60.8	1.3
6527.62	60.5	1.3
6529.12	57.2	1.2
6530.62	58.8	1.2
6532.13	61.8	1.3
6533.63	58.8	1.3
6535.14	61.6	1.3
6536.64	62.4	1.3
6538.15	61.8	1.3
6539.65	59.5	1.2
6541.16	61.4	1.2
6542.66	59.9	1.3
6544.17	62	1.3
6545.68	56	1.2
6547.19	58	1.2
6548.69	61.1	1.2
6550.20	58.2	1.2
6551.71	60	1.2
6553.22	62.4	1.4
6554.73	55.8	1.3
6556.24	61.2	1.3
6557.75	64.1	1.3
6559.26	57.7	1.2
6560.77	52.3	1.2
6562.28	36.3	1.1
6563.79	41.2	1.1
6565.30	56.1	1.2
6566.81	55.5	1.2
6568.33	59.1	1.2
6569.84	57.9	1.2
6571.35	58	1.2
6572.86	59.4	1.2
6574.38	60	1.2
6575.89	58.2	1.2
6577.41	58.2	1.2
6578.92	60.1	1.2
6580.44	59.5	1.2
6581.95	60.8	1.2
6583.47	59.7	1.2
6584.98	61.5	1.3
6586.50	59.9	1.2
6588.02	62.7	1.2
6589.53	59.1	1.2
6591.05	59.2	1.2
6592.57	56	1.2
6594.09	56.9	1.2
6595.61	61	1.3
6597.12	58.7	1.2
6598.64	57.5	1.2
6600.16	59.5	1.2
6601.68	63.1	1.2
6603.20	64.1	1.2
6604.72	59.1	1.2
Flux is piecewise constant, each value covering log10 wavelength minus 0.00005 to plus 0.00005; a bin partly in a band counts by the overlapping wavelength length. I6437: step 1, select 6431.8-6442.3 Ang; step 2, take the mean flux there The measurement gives 59.7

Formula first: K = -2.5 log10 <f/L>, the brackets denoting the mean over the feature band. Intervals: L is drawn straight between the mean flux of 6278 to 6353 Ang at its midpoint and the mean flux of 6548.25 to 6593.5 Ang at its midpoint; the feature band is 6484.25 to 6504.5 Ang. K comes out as 0.015 mag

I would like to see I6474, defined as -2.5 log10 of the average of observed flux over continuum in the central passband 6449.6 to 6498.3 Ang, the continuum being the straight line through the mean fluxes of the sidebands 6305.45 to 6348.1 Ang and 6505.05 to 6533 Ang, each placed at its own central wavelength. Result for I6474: 0.03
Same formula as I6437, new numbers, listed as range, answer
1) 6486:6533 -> 59.7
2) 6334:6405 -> 61.1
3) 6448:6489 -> 60.3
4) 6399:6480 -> 60.1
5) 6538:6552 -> 59.7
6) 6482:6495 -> 59.5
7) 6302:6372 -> 61.3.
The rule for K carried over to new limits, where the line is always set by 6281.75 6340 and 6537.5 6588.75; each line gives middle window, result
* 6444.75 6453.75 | -0.018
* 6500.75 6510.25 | -0.027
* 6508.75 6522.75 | -0.037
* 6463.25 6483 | -0.020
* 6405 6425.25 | 0.003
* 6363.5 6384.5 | -0.013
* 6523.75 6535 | -0.028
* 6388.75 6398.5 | 0.000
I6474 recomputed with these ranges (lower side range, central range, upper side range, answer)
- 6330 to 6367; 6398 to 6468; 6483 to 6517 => 0.00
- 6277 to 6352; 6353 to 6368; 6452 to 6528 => 0.03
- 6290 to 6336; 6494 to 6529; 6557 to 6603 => -0.02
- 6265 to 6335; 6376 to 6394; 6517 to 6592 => -0.01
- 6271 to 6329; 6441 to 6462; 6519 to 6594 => -0.01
